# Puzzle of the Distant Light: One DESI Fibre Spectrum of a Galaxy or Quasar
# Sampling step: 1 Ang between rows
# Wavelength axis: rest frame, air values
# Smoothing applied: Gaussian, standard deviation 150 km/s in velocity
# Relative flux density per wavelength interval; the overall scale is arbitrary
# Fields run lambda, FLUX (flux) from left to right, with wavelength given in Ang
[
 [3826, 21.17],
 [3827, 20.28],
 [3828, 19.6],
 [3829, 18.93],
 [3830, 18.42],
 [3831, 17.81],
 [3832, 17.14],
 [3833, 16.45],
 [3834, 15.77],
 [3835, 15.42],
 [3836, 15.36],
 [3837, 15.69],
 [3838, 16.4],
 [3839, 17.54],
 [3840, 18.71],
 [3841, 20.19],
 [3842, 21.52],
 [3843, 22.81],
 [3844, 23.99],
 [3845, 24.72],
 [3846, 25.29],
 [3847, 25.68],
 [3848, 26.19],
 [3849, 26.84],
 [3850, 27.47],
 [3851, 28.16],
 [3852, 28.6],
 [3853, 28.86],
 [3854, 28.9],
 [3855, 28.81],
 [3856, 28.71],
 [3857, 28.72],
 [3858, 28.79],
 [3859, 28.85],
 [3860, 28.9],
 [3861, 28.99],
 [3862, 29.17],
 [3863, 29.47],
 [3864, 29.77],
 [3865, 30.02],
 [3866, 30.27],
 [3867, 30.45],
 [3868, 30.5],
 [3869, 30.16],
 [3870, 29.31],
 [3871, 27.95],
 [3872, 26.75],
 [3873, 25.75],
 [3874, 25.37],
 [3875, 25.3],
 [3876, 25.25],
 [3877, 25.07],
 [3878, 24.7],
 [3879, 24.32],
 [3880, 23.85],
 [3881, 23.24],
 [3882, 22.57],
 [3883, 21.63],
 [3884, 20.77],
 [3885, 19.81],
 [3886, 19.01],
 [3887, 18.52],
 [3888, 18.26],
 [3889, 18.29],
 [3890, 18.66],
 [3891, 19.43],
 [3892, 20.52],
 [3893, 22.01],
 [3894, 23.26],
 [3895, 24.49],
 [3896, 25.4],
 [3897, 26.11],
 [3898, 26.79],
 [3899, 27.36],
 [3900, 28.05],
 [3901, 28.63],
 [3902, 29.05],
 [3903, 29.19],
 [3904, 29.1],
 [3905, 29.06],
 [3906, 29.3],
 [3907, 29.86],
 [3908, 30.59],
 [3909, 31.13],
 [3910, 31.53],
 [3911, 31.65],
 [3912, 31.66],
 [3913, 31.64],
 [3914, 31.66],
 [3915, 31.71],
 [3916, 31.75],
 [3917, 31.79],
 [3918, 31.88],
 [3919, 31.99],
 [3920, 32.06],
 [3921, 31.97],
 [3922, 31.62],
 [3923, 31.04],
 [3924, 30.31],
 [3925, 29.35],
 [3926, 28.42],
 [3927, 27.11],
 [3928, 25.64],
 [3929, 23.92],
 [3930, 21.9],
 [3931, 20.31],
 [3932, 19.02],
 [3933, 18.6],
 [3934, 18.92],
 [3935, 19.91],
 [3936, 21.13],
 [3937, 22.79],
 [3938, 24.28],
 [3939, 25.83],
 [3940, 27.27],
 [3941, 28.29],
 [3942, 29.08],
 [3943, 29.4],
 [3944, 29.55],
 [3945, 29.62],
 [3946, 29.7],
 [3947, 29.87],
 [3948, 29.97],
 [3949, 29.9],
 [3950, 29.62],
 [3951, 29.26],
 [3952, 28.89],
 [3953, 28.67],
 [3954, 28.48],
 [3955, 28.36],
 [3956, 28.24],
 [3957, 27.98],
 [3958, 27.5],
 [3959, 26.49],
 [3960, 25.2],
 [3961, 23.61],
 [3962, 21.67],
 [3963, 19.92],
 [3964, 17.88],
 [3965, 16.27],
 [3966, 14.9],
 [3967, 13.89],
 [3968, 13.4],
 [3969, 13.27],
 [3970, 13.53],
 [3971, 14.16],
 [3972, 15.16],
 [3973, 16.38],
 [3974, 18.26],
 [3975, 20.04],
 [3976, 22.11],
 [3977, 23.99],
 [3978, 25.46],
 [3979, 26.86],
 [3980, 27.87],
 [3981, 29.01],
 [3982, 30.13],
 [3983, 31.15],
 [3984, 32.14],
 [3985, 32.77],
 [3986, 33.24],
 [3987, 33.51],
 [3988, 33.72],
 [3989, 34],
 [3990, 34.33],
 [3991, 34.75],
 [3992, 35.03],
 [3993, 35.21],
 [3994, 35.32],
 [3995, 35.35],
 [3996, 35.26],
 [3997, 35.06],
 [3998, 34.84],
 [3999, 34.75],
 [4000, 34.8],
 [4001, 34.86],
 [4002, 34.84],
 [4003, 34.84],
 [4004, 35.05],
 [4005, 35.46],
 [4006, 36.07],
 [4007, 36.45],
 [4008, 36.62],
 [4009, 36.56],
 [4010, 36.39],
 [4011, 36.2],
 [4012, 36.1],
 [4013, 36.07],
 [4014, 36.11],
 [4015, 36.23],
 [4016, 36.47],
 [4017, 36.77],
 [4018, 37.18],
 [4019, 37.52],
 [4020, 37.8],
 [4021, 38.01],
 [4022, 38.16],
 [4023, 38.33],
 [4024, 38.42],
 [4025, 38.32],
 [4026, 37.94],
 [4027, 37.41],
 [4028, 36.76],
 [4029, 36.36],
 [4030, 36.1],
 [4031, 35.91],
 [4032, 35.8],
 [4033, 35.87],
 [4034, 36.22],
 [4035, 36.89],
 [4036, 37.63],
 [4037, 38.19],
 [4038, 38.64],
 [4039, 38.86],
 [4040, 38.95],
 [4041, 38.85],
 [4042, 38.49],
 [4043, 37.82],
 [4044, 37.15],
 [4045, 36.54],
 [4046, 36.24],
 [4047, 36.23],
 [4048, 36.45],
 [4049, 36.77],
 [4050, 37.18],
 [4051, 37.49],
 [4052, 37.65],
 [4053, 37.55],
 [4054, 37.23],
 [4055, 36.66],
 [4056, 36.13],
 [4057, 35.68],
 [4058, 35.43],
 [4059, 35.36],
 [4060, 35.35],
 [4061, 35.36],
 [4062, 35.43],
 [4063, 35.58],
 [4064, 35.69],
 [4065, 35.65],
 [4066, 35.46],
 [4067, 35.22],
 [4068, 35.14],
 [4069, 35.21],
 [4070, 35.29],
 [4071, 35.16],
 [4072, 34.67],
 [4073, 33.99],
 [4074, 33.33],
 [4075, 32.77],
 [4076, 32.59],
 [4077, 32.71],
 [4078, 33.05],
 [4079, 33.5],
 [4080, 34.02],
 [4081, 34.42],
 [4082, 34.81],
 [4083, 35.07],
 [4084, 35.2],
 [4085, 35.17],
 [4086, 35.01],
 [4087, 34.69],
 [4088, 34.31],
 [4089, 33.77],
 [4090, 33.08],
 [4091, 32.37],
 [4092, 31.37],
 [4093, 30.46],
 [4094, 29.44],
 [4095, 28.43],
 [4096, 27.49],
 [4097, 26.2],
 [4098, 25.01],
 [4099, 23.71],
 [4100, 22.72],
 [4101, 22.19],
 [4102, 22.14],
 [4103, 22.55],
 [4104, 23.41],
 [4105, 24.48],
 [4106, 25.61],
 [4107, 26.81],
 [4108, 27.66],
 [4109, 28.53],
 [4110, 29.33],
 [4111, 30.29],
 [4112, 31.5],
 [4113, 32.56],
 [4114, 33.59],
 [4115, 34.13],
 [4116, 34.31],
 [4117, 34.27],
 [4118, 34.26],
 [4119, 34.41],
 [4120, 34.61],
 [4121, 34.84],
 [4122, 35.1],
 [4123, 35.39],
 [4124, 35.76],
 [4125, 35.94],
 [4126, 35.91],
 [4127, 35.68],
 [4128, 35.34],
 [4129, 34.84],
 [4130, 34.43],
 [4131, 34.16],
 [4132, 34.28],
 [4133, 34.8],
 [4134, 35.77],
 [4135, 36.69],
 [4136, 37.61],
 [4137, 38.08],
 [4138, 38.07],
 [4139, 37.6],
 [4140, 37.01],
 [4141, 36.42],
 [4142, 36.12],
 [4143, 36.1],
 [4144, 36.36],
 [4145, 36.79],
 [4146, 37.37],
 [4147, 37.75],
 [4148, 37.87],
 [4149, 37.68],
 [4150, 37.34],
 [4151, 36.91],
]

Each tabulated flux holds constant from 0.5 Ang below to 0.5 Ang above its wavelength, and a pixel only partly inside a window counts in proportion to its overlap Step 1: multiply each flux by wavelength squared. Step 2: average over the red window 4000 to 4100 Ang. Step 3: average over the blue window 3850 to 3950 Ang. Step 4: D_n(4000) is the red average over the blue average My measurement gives 1.41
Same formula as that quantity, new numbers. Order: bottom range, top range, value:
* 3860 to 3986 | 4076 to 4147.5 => 1.39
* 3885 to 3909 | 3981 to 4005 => 1.44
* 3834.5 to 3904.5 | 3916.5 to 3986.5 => 1.06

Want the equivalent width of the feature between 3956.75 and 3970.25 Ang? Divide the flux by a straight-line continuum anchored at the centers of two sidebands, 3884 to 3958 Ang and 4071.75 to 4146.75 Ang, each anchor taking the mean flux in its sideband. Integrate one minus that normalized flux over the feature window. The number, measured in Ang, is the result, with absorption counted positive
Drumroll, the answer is 4.1 Ang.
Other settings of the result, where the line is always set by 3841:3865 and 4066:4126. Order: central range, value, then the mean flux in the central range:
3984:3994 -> -1.5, 34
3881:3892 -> 3.1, 19.9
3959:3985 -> 7.1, 21.4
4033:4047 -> -3.2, 37.6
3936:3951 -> 0.5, 28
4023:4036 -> -2.8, 36.9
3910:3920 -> -1.2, 31.8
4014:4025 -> -2.6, 37.5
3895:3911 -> -0.3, 28.7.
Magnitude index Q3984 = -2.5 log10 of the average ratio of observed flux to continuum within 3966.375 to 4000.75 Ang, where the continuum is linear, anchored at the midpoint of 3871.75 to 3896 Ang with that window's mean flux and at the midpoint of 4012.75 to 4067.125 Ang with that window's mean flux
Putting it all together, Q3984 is 0.16 mag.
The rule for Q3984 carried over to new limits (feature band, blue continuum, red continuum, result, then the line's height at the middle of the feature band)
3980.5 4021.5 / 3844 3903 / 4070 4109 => -0.22 mag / 28.5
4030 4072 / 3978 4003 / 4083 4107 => -0.19 mag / 30.6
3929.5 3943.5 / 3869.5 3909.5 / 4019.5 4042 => 0.24 mag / 29.1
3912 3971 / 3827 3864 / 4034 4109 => 0.07 mag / 27.7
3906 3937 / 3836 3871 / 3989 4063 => 0.09 mag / 30.3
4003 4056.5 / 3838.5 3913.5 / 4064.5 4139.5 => -0.21 mag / 30.5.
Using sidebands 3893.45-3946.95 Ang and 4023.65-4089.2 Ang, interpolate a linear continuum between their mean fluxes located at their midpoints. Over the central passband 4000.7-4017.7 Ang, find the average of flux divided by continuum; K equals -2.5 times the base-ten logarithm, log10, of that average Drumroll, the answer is -0.09 mag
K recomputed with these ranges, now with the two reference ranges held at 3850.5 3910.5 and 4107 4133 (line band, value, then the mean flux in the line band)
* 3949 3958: -0.01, 28.7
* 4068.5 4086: -0.06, 34.2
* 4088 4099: 0.11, 29.7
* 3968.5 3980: 0.44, 19.4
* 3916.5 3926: -0.13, 31.2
